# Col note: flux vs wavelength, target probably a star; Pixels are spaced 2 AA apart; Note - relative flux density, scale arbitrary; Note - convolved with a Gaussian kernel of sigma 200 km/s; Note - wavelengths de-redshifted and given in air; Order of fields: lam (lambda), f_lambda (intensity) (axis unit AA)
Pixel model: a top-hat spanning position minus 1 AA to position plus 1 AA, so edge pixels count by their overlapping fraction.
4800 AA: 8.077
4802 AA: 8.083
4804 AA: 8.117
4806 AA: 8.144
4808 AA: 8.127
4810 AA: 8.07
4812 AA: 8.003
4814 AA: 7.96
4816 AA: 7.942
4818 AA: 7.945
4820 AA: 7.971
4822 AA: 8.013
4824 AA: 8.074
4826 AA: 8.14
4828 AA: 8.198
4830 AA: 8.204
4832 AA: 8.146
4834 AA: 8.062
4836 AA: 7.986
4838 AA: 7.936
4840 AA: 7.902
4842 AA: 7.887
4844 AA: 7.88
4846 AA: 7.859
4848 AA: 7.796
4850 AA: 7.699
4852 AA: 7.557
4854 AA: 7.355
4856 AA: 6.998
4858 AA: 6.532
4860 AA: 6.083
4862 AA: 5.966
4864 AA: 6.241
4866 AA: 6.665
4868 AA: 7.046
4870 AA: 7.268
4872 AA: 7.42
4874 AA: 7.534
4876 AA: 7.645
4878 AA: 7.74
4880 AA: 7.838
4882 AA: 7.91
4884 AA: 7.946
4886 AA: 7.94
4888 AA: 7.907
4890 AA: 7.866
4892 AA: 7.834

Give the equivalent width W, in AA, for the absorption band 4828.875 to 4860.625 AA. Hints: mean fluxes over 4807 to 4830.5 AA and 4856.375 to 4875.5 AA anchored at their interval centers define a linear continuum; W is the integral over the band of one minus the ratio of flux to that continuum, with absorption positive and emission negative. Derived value -1.2 AA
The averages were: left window 8.05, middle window 7.64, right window 6.78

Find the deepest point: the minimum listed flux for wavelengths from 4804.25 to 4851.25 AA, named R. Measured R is 7.699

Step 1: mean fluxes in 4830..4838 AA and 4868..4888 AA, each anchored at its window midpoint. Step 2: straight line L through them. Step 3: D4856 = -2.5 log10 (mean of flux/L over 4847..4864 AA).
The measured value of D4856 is 0.14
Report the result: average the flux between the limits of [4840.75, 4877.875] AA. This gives 7.21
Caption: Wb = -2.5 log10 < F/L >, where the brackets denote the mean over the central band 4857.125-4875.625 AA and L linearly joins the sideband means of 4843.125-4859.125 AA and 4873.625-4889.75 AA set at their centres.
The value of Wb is 0.13 mag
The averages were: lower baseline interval 7.45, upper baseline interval 7.82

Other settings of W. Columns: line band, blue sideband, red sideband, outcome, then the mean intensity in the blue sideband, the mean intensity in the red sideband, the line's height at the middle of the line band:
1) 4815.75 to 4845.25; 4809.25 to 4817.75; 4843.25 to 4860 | -1.2 AA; 7.99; 7.37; 7.71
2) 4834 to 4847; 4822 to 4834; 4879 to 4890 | 0.3 AA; 8.13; 7.9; 8.08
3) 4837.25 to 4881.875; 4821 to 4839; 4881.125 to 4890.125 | 3.8 AA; 8.08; 7.92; 8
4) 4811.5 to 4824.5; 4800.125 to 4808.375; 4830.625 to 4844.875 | 0.1 AA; 8.11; 7.98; 8.06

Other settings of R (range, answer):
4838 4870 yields 5.966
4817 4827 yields 7.945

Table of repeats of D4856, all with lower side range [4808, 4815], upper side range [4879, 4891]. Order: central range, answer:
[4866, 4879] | 0.08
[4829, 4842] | -0.01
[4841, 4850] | 0.02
